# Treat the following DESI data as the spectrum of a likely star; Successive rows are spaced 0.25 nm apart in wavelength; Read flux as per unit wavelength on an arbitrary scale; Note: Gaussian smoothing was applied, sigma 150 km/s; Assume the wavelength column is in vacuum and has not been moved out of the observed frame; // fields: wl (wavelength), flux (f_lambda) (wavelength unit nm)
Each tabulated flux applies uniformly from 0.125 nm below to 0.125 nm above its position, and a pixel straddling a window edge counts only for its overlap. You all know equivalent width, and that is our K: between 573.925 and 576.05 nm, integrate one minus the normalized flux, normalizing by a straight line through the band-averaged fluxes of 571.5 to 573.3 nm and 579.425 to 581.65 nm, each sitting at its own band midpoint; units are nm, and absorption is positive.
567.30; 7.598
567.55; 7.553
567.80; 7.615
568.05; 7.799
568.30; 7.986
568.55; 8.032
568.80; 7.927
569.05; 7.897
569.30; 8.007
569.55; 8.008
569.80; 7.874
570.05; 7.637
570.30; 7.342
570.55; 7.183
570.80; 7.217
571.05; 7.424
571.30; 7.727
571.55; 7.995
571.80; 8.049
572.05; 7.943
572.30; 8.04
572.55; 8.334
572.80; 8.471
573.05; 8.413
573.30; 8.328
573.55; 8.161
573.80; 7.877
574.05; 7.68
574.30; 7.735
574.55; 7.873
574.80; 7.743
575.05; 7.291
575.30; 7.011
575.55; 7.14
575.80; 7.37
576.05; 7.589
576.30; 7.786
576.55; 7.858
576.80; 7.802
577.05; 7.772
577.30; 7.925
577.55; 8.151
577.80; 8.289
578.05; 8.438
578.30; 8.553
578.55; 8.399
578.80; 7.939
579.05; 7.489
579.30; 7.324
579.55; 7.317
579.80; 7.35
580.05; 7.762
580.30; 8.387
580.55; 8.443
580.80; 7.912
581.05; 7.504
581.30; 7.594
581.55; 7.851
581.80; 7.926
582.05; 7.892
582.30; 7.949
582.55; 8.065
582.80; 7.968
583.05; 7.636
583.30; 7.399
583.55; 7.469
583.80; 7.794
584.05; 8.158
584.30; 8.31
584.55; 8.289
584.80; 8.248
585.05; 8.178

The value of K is 0.15 nm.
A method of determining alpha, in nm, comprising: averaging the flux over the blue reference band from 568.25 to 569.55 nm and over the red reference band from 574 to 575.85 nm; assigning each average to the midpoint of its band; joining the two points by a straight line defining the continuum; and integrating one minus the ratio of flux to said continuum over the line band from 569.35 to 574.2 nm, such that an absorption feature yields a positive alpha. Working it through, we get -0.093 nm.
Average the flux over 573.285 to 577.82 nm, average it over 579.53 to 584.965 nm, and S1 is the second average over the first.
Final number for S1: 1.02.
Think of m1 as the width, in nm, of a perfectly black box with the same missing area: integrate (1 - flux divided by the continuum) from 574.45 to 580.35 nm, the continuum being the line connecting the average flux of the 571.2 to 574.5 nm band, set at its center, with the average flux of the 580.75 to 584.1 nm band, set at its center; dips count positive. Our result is 0.119 nm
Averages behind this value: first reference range 8.06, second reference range 7.78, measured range 7.77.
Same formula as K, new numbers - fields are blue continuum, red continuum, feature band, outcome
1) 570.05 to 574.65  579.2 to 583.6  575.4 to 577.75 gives 0.03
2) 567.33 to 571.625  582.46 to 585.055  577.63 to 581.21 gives -0.03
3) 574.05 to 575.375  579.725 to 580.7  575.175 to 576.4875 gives 0.04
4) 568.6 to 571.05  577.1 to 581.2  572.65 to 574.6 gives -0.07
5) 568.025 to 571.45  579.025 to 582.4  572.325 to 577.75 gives -0.06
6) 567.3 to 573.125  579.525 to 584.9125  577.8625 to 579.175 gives -0.05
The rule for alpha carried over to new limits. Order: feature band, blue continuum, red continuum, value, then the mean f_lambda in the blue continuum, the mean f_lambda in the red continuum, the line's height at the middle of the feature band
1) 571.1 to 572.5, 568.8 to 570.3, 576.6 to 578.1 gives -0.008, 7.84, 8.03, 7.9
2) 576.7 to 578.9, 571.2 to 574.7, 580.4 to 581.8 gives -0.056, 8.04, 7.88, 7.94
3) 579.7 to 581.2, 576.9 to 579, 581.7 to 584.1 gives 0.016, 8.15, 7.81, 7.98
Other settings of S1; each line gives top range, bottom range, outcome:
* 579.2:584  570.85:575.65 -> 0.99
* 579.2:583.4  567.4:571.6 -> 1.01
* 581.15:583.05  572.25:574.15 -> 0.96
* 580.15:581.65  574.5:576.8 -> 1.06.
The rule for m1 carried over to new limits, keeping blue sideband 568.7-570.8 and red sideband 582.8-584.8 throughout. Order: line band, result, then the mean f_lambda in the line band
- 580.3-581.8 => -0.01 nm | 7.91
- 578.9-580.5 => 0.04 nm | 7.65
